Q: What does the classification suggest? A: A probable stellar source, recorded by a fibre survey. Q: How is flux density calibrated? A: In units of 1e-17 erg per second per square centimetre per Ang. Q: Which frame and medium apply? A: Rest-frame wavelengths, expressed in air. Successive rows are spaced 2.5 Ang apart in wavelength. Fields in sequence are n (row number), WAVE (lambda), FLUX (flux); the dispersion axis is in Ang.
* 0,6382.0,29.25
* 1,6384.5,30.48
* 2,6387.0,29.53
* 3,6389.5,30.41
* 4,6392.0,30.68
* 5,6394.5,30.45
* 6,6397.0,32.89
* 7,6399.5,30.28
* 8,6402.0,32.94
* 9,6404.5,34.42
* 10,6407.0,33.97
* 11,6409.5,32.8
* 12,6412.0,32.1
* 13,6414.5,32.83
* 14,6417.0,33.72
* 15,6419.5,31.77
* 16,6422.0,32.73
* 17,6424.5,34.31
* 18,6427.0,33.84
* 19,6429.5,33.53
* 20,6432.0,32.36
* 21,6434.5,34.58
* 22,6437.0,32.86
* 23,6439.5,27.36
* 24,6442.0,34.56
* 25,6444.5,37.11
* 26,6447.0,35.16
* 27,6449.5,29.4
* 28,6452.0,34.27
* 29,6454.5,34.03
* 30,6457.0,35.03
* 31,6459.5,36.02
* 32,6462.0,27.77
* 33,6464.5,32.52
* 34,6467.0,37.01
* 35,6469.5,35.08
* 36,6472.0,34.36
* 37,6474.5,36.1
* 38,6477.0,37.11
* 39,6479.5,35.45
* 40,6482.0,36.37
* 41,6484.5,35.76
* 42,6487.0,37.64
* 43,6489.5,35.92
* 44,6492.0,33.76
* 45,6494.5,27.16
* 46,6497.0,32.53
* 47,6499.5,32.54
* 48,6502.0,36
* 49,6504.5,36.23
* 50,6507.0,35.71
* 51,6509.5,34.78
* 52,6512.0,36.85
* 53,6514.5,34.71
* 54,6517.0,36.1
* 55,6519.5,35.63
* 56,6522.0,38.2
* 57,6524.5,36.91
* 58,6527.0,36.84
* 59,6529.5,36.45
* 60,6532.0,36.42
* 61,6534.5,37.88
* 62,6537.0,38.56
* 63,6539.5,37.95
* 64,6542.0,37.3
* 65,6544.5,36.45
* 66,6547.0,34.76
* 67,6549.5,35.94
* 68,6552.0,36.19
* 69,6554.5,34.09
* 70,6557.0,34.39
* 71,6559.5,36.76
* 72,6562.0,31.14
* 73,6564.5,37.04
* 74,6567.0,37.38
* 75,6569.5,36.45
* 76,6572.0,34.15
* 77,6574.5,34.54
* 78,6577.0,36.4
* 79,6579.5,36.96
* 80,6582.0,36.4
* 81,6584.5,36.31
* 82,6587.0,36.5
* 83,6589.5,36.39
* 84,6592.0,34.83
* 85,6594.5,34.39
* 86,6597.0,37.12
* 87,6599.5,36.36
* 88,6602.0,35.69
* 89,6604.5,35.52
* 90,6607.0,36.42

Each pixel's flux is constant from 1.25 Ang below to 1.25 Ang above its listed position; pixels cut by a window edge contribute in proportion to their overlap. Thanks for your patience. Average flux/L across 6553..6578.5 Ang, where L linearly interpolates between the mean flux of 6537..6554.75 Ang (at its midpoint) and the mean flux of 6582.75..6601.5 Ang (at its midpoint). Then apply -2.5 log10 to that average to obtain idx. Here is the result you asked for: 0.029 mag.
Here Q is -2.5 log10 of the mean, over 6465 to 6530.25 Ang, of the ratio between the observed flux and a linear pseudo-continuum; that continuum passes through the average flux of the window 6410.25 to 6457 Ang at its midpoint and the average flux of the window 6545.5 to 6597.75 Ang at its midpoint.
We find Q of -0.03 mag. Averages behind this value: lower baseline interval 33.2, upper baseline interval 35.6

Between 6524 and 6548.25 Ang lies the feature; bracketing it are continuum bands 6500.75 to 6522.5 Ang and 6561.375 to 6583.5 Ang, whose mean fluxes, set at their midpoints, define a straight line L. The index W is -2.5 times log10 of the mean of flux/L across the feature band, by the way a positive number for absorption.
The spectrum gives -0.03 mag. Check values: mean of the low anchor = 35.9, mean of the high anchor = 35.7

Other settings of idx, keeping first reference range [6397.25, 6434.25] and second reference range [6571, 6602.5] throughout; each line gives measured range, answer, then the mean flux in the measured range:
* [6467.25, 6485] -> -0.056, 35.8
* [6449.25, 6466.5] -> 0.020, 33.1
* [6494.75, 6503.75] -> 0.042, 33.1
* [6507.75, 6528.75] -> -0.046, 36.2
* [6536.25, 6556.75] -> -0.032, 36.3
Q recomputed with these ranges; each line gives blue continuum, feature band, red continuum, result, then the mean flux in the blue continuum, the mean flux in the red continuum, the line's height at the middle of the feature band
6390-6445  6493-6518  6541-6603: 0.01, 32.7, 35.8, 34.5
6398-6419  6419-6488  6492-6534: -0.01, 32.8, 35.2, 33.9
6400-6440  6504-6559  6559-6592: -0.04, 32.9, 35.8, 35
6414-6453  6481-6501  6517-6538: 0.05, 33.1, 37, 35.5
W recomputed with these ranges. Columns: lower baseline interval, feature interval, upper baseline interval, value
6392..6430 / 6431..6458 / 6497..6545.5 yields 0.016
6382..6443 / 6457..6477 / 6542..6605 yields -0.030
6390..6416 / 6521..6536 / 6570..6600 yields -0.072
